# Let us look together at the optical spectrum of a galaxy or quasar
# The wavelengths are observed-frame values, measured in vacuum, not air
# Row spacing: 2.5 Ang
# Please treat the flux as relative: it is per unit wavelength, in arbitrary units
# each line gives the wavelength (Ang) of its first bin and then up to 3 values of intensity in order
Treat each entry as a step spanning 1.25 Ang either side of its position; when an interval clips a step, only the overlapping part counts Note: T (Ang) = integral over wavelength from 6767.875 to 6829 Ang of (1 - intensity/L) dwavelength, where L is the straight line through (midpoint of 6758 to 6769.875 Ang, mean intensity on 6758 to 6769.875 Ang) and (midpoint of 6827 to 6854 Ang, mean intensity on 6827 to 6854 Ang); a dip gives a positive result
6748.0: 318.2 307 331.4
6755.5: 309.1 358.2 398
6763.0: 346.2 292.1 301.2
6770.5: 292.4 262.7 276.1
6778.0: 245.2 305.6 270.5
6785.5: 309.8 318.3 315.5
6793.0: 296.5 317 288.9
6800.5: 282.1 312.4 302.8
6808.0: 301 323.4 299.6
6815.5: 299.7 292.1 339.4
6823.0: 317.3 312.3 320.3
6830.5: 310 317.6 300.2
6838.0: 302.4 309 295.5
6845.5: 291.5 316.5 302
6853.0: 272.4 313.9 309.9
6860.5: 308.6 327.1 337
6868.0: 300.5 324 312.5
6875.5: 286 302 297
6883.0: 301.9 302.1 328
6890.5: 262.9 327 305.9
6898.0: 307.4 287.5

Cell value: 3.9 Ang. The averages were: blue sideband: 335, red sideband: 304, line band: 300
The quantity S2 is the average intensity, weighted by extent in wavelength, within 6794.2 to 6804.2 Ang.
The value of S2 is 300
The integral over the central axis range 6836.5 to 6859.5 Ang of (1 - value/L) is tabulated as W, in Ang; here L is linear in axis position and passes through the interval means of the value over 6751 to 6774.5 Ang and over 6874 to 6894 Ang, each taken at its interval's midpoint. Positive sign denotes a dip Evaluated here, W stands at 0.4 Ang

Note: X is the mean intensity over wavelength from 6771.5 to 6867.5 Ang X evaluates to 303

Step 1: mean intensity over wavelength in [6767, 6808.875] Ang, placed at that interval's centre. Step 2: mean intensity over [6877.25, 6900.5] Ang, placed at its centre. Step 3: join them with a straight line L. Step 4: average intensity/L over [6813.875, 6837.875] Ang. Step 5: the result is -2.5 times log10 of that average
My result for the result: -0.05 mag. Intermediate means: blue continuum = 294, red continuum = 303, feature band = 311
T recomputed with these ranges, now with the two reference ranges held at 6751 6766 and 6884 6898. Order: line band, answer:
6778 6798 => 1.9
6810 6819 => 0.6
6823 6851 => 1.0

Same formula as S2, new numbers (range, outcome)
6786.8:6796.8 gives 312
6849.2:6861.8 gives 302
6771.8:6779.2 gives 261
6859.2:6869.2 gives 318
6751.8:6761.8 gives 349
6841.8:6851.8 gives 301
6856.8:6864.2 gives 315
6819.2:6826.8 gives 323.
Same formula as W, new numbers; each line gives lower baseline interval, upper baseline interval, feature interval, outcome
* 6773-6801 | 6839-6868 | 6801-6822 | -0.7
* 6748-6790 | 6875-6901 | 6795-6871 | -0.8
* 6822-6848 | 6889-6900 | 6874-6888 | 0.1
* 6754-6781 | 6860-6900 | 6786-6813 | 0.2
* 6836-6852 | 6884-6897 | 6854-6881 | -0.6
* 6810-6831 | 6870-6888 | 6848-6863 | 0.1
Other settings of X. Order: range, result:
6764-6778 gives 282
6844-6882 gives 307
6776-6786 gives 280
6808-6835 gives 312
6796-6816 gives 302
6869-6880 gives 305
